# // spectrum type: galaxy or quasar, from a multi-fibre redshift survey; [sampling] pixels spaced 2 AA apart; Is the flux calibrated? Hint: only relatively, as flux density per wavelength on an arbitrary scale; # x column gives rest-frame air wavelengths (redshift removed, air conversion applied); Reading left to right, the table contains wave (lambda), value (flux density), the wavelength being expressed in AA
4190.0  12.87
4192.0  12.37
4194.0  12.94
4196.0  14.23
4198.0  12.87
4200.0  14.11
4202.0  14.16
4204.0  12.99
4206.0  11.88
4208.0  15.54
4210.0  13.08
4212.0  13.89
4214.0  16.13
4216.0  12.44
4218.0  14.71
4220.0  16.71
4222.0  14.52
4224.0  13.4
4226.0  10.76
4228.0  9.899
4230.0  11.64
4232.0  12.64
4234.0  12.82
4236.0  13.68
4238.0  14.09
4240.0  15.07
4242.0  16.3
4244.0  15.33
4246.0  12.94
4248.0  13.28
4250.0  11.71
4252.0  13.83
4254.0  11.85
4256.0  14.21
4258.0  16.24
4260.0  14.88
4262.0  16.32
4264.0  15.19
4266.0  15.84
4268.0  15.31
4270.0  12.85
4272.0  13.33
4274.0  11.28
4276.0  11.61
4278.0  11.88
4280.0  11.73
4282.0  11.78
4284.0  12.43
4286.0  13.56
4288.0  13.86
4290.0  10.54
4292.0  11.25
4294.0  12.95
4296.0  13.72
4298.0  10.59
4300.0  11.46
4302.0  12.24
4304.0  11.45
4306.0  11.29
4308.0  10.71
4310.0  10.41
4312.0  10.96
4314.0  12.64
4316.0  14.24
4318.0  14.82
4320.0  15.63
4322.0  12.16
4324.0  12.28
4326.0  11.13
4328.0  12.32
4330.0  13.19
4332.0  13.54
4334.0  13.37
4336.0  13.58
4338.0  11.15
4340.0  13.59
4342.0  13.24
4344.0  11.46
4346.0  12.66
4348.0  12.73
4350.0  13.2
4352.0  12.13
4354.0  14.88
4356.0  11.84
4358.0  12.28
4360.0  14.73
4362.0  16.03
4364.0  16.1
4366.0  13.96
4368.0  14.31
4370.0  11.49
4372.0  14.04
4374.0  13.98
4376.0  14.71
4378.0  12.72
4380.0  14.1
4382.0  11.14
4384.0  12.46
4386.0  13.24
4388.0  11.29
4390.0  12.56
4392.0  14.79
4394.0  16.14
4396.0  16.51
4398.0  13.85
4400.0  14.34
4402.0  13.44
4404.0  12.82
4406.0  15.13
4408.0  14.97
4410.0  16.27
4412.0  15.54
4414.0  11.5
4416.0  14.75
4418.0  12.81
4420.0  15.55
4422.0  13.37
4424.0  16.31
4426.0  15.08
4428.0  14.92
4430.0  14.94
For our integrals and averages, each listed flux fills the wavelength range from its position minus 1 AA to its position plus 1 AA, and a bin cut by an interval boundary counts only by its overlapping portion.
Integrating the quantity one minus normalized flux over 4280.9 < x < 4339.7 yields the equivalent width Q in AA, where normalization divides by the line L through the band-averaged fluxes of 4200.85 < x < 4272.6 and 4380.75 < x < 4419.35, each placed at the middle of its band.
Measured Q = 6.3 AA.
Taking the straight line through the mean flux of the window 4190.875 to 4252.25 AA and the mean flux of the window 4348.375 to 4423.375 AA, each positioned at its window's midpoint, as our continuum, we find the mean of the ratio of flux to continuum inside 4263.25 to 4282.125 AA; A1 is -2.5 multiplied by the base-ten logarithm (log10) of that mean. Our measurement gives 0.043 mag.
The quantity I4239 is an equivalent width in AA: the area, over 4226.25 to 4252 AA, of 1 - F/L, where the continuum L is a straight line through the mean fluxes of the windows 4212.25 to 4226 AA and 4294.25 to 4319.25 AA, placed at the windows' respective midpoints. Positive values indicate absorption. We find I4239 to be 1.1 AA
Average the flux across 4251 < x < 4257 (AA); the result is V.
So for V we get 13.3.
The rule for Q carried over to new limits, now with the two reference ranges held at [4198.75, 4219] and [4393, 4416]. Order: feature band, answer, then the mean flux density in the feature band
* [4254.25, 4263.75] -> -0.7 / 15.1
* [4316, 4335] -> 1.4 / 13.2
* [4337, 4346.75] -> 1.3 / 12.4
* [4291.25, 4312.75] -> 4.0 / 11.6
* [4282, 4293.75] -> 1.5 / 12.3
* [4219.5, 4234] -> 1.3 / 12.7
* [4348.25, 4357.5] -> 0.9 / 12.9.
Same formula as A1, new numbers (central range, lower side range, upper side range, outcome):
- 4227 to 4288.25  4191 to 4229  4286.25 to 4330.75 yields -0.05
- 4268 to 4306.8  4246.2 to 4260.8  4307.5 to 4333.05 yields 0.08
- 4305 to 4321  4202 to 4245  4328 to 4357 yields 0.04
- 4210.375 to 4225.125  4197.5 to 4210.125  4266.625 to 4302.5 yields -0.08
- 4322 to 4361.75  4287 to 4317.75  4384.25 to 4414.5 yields 0.00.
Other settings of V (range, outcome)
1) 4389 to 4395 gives 14.5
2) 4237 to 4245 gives 15.2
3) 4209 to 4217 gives 13.9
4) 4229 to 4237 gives 12.7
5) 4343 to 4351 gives 12.5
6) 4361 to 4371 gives 14.4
